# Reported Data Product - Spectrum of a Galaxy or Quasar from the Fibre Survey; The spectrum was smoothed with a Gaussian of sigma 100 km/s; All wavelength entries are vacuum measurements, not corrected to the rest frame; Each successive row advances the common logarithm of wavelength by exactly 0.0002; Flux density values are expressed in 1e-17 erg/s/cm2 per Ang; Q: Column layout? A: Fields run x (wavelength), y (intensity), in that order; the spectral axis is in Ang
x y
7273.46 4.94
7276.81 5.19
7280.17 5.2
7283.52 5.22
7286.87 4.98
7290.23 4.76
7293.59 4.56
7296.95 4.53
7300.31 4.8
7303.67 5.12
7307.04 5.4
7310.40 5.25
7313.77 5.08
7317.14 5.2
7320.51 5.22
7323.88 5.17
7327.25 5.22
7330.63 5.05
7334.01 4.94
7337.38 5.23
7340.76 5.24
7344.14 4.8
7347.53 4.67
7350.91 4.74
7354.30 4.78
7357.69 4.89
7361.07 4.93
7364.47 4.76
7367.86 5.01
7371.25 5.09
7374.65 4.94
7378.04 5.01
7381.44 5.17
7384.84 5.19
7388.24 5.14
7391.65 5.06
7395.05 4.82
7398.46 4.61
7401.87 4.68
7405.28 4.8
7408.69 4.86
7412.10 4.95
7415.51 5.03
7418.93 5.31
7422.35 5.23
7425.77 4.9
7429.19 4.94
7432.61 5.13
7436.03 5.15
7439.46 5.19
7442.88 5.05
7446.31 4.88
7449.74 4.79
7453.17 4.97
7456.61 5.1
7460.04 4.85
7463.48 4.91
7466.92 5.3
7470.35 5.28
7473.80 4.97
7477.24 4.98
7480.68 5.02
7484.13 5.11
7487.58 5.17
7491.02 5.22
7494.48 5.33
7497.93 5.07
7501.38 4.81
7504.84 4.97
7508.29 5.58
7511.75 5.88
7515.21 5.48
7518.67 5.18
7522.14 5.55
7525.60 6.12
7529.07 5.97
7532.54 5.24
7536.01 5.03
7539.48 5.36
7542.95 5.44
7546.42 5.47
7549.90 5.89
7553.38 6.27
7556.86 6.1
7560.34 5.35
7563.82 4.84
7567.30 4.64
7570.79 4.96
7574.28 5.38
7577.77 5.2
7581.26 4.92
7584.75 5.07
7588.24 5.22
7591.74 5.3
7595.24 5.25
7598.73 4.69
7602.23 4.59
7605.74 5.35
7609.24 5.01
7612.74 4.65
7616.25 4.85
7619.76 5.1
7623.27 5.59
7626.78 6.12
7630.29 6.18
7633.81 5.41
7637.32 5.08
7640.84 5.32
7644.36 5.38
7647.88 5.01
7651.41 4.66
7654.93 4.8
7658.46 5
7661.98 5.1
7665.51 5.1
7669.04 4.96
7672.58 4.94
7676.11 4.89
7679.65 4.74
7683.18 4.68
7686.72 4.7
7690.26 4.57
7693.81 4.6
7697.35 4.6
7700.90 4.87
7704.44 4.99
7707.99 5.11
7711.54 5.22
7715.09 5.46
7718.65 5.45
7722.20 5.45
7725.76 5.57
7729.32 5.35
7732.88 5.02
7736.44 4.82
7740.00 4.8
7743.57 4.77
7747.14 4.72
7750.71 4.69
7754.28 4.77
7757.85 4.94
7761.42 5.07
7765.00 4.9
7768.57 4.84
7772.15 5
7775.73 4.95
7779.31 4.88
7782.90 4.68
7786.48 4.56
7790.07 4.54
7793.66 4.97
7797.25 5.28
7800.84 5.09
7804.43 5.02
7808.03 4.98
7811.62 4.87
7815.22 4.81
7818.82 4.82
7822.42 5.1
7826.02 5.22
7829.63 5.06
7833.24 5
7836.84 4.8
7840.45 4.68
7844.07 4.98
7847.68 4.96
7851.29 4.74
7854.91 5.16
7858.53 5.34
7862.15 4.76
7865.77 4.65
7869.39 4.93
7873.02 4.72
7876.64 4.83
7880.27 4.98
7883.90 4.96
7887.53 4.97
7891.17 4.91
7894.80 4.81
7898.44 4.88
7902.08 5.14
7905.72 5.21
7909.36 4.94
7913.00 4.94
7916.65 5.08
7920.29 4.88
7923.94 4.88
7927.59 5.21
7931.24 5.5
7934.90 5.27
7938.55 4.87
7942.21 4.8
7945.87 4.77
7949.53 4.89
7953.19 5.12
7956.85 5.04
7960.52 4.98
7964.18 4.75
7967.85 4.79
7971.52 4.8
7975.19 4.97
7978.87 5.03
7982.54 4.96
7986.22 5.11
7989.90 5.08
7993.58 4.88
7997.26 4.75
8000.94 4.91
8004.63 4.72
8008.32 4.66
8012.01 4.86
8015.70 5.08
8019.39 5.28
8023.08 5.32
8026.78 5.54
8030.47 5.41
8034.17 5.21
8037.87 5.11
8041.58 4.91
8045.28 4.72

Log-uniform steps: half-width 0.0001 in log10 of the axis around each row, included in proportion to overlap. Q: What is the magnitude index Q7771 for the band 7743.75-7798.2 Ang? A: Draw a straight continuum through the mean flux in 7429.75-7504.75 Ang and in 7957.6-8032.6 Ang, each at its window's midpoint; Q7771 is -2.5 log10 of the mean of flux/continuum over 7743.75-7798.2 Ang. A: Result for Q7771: 0.04 mag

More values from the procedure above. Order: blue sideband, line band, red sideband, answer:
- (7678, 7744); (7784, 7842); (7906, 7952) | 0.02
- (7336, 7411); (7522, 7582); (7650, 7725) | -0.10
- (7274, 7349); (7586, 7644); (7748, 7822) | -0.06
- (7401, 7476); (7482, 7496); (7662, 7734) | -0.04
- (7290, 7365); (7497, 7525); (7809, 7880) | -0.08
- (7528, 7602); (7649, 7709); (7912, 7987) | 0.08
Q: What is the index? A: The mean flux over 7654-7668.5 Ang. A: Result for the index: 5.01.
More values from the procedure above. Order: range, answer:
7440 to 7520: 5.13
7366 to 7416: 4.96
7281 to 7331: 5.04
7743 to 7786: 4.84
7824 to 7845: 4.96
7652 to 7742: 4.99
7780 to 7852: 4.91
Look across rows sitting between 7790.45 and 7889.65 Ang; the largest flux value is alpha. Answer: 5.34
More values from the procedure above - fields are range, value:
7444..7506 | 5.33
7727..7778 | 5.35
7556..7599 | 6.1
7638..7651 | 5.38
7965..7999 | 5.11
